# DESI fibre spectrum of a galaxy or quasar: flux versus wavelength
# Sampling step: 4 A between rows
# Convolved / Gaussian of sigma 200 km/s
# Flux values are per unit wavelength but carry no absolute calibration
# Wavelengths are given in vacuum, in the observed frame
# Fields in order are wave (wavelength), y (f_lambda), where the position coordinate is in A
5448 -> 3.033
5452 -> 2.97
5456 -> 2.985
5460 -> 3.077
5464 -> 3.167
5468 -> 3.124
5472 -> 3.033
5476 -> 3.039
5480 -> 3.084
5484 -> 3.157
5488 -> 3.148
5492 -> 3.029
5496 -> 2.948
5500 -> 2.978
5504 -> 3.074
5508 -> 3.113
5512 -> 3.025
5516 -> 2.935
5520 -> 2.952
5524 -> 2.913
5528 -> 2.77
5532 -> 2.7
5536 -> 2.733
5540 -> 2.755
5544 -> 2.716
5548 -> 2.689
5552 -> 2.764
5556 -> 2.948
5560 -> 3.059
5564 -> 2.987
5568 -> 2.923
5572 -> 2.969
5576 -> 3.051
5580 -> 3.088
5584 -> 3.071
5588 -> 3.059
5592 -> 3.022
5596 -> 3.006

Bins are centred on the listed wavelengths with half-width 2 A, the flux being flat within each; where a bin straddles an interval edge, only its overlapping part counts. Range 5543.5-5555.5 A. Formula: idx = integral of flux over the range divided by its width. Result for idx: 2.75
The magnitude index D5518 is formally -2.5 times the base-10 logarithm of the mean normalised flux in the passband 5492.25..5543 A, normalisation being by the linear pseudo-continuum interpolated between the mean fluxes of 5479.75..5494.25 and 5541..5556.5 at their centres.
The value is 0.01 mag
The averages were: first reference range 3.1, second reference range 2.76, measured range 2.91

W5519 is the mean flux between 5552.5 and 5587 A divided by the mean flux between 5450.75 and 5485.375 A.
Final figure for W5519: 1.0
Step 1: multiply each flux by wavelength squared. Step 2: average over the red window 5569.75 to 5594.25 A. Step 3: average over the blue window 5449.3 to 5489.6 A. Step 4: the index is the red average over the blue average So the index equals 1.03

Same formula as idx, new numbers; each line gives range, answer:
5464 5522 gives 3.05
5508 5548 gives 2.84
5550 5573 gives 2.94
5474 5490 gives 3.11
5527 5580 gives 2.86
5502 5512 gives 3.08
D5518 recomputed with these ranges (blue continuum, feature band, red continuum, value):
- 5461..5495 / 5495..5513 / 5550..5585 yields 0.01 mag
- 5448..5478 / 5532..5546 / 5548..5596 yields 0.10 mag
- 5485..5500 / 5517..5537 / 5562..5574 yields 0.07 mag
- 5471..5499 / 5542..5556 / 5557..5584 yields 0.10 mag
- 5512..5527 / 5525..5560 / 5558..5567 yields 0.07 mag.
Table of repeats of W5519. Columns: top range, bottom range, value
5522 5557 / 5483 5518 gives 0.91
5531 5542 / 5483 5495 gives 0.88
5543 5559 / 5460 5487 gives 0.90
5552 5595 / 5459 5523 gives 0.98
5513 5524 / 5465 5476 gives 0.96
